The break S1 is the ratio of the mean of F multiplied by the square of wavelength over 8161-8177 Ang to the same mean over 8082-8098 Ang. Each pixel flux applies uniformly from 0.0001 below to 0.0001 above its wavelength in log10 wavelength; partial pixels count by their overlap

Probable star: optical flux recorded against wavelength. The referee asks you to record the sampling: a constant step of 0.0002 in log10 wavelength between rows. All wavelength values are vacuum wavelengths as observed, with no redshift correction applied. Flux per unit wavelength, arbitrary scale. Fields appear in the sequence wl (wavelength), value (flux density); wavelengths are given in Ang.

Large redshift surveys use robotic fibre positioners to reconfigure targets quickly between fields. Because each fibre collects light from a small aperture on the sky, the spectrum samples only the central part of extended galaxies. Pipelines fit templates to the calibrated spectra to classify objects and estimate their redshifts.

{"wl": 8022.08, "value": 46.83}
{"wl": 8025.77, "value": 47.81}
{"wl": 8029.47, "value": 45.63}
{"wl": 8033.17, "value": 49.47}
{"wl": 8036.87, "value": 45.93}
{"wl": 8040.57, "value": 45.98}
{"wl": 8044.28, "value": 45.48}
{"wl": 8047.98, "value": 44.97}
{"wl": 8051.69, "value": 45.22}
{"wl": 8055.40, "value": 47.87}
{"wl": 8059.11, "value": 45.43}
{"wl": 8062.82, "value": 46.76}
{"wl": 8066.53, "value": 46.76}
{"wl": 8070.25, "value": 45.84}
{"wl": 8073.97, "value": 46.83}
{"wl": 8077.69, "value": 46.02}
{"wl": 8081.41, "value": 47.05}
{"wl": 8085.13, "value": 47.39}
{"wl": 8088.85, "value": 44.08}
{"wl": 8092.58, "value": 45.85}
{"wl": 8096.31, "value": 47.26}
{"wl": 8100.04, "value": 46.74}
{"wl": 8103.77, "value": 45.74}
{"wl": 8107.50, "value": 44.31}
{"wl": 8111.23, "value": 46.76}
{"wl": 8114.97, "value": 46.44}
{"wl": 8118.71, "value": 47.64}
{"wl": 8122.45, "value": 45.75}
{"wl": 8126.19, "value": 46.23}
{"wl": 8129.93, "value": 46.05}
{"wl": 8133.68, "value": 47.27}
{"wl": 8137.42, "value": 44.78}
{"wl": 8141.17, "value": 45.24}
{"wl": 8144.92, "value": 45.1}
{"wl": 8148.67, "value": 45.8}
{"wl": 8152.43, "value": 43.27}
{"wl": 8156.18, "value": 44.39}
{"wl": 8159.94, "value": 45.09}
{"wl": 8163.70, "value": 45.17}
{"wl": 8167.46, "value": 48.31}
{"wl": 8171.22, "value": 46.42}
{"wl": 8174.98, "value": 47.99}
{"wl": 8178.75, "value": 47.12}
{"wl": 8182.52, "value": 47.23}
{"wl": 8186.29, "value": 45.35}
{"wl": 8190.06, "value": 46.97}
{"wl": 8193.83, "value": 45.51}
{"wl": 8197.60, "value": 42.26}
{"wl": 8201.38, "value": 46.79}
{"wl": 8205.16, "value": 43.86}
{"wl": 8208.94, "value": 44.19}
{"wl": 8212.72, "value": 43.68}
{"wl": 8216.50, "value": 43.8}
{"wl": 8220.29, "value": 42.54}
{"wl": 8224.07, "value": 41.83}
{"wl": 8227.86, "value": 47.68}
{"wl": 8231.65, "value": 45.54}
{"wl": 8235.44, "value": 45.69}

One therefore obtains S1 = 1.03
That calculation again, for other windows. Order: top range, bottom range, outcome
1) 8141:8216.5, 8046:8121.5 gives 1.01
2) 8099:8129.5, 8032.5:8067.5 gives 1.01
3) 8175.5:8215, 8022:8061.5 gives 1.02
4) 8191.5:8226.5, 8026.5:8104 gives 0.98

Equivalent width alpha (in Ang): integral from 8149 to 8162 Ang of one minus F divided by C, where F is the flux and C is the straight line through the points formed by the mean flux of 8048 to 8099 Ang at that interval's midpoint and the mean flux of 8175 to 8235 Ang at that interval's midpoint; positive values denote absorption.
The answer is 0.3 Ang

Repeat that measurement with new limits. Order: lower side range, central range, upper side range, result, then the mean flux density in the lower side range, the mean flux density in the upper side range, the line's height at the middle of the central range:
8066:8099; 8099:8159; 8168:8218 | 0.4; 46.3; 45.6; 46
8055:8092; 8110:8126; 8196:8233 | -0.3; 46.3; 44.2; 45.7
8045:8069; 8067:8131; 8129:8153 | -0.6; 46.1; 45.4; 45.8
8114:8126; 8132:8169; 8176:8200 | 0.7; 46.6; 45.8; 46.2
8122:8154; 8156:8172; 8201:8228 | -0.4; 45.5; 43.9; 45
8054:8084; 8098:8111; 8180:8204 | 0.2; 46.6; 45.7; 46.3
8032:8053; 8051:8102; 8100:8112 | -0.6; 46.1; 45.7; 45.9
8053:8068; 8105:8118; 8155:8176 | 0.1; 46.7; 46.2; 46.5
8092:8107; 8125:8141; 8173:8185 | 0.2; 46.3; 47.3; 46.7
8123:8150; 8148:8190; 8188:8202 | -0.5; 45.8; 45.3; 45.5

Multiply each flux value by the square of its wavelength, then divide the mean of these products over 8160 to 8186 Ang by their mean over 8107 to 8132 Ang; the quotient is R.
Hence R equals 1.0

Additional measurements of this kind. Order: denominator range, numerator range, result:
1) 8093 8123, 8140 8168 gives 0.99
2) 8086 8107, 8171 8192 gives 1.04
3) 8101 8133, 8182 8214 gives 0.99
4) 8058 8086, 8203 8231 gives 0.98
